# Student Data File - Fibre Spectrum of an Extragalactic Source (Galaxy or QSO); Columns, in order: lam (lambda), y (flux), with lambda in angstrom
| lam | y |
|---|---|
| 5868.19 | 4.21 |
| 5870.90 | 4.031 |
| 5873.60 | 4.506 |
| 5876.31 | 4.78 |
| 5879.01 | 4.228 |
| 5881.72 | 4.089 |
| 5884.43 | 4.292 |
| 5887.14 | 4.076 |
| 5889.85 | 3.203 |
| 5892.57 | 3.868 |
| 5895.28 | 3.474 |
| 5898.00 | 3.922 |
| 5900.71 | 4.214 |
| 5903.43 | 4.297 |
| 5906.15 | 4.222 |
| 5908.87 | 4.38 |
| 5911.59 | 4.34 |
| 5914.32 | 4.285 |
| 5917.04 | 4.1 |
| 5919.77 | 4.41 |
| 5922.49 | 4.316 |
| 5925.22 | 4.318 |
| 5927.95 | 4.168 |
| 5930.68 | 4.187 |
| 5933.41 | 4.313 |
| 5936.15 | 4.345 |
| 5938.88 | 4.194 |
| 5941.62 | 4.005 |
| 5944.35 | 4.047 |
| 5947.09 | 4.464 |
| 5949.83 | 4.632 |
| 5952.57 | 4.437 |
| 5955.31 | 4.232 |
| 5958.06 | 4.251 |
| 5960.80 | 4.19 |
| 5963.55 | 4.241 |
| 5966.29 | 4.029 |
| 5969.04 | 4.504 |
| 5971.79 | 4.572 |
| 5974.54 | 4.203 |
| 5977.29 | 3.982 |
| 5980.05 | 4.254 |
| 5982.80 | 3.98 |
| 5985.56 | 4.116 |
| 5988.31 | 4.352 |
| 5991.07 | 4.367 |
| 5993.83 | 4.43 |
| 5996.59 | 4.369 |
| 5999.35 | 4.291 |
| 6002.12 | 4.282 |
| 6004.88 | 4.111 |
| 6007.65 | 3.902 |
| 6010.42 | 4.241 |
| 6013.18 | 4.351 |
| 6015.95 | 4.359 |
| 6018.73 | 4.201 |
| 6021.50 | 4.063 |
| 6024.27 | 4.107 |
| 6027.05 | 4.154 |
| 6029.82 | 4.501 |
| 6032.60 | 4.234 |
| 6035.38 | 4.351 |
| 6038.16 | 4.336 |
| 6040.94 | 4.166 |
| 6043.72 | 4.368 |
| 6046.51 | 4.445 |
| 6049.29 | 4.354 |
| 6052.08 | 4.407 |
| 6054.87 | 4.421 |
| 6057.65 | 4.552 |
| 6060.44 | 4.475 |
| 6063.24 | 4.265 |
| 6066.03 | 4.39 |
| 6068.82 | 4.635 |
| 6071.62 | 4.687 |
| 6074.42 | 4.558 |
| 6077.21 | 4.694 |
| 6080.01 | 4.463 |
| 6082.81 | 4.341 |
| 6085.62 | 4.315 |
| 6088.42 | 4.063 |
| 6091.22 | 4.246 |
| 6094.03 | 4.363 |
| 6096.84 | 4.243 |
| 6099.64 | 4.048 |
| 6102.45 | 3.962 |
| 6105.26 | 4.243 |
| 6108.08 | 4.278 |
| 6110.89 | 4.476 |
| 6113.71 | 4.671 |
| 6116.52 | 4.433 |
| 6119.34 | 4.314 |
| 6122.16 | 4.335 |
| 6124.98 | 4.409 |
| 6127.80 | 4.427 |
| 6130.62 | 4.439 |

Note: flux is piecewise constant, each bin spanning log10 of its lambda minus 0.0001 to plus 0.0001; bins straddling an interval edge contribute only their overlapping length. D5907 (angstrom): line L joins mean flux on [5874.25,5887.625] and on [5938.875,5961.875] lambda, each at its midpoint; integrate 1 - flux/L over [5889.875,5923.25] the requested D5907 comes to 1.5 angstrom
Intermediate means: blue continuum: 4.32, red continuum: 4.28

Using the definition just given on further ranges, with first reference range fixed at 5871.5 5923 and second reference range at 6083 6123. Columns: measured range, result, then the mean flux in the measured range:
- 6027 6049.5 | -0.5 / 4.33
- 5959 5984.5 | -0.1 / 4.22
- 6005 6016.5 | 0.1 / 4.19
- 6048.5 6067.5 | -0.7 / 4.41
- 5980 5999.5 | -0.3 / 4.27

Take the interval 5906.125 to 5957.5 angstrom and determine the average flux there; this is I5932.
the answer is 4.28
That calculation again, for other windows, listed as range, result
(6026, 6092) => 4.4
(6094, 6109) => 4.17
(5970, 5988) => 4.2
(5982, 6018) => 4.25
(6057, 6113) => 4.37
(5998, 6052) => 4.26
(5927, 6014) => 4.25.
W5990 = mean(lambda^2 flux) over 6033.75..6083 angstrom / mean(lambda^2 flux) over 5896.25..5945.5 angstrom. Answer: 1.1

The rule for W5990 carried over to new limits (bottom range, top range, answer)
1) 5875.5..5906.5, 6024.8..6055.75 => 1.13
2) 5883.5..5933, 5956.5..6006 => 1.06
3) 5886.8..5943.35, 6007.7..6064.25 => 1.09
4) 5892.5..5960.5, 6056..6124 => 1.09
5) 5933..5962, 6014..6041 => 1.02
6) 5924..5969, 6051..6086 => 1.10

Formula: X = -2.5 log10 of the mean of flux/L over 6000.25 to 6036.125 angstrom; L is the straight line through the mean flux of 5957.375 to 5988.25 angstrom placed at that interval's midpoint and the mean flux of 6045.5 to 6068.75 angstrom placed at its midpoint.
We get 0.029 mag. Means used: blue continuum 4.22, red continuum 4.43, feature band 4.22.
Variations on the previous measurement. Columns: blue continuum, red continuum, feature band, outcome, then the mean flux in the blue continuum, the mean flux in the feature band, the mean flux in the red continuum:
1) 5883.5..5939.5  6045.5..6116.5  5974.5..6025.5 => 0.01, 4.14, 4.21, 4.38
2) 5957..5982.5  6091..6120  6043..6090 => -0.04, 4.24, 4.44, 4.3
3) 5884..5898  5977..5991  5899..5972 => -0.09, 3.76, 4.28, 4.17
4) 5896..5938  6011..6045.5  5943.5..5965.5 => -0.02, 4.24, 4.31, 4.27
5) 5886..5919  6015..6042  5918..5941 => -0.05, 4.04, 4.27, 4.25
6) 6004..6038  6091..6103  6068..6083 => -0.10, 4.22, 4.58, 4.18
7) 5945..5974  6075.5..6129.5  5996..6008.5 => 0.04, 4.34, 4.19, 4.34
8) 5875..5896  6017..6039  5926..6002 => -0.03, 4.02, 4.27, 4.24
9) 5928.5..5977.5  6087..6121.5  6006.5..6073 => -0.01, 4.27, 4.33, 4.28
